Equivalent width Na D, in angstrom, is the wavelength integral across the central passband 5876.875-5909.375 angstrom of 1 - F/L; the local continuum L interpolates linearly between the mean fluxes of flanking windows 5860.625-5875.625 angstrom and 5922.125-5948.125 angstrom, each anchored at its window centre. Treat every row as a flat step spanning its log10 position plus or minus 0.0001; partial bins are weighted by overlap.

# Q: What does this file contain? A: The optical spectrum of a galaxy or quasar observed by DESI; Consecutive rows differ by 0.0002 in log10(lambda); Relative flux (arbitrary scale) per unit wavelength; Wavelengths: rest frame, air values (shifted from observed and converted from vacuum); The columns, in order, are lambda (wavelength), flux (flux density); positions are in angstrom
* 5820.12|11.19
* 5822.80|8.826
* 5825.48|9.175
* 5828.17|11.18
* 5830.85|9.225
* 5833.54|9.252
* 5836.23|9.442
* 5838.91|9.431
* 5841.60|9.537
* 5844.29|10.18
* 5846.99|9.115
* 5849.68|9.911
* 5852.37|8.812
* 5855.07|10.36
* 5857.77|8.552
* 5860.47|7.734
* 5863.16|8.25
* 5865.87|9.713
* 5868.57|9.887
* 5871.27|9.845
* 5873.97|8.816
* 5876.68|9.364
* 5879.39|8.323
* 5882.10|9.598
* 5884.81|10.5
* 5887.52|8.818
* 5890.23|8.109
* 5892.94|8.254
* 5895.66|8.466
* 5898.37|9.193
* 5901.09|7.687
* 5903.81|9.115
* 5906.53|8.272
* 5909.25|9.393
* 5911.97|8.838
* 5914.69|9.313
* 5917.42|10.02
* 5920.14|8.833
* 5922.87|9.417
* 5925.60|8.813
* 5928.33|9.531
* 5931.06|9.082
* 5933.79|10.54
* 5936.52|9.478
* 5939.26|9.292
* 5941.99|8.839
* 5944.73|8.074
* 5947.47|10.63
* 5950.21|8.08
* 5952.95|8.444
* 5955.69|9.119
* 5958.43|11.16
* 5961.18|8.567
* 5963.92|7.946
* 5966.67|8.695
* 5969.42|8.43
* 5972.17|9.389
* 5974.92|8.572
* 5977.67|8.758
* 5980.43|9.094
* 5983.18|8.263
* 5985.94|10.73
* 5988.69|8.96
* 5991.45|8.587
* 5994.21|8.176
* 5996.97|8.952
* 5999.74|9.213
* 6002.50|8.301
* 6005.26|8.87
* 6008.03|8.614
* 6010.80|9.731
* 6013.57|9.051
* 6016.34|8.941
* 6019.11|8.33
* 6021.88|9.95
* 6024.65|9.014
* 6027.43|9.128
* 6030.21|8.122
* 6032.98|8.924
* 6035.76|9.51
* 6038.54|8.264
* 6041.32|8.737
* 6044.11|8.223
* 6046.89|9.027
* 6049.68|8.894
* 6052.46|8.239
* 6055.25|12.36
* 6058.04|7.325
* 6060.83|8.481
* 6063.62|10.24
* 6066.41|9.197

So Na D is 1.5 angstrom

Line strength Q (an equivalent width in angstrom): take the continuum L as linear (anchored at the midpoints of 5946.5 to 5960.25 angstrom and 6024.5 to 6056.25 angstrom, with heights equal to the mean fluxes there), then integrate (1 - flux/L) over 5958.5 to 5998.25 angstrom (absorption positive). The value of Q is 1.83 angstrom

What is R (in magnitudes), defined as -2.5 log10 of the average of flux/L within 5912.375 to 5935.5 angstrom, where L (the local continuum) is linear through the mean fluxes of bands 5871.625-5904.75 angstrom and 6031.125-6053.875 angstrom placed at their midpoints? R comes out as -0.07 mag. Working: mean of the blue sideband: 8.88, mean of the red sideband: 8.72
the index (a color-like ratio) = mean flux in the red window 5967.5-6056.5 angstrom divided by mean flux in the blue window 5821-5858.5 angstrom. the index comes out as 0.94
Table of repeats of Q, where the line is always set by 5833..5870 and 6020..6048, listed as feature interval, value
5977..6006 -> 0.2 angstrom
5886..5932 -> 1.4 angstrom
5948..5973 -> 0.4 angstrom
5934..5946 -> 0.0 angstrom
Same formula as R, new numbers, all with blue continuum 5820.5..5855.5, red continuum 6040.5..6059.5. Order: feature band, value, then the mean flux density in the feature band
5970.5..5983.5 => 0.041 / 8.85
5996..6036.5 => 0.013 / 8.97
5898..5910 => 0.090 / 8.66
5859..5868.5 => 0.092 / 8.74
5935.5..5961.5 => 0.010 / 9.19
